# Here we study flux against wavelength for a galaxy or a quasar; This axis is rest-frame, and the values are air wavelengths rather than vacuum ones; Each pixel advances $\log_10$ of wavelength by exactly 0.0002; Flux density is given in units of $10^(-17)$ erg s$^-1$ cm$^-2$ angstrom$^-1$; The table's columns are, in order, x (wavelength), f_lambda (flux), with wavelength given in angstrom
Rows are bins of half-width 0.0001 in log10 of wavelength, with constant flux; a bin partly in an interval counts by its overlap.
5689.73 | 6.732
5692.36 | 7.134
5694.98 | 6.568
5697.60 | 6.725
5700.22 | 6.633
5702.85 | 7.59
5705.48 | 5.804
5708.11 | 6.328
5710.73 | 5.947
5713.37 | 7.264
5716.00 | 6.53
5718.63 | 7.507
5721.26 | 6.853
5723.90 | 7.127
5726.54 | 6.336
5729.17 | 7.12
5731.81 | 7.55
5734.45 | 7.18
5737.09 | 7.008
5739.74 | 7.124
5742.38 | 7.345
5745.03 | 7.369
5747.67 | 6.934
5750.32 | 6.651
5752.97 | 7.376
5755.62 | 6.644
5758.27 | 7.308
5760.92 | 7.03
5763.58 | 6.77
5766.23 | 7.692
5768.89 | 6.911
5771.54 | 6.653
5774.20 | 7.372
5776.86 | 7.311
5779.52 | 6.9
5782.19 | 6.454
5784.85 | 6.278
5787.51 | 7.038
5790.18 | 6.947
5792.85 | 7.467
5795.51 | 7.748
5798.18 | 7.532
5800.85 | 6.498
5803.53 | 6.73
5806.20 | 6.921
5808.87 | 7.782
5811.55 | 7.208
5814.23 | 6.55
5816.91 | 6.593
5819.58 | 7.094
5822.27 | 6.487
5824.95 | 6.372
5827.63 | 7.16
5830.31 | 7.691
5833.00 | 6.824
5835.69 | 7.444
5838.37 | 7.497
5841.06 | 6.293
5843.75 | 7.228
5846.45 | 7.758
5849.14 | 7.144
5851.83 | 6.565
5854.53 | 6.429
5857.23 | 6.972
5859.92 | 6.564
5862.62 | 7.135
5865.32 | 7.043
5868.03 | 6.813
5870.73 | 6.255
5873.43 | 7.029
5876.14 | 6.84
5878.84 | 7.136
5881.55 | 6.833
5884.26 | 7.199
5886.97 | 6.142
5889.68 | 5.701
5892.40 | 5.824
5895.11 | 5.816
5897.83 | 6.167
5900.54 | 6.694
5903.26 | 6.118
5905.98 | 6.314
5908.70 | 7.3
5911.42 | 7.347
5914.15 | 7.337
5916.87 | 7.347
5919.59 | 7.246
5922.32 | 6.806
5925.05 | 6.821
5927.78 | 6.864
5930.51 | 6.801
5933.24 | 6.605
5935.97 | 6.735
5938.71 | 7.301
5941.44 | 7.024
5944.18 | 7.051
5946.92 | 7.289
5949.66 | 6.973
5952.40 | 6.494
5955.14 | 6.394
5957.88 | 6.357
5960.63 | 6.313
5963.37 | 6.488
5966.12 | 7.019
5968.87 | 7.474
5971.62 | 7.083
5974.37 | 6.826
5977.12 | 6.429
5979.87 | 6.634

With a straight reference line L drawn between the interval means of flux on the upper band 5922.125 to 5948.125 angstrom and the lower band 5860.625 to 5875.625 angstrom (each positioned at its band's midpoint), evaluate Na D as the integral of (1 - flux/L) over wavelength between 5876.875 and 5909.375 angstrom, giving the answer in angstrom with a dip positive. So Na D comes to 2.11 angstrom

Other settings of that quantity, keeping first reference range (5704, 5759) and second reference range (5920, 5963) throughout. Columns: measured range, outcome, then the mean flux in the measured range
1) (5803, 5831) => -0.4 angstrom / 6.95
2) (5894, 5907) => 1.1 angstrom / 6.23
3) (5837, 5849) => -0.6 angstrom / 7.19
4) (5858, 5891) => 0.5 angstrom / 6.73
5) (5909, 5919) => -0.8 angstrom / 7.33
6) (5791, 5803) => -0.7 angstrom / 7.26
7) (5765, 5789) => -0.2 angstrom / 6.95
